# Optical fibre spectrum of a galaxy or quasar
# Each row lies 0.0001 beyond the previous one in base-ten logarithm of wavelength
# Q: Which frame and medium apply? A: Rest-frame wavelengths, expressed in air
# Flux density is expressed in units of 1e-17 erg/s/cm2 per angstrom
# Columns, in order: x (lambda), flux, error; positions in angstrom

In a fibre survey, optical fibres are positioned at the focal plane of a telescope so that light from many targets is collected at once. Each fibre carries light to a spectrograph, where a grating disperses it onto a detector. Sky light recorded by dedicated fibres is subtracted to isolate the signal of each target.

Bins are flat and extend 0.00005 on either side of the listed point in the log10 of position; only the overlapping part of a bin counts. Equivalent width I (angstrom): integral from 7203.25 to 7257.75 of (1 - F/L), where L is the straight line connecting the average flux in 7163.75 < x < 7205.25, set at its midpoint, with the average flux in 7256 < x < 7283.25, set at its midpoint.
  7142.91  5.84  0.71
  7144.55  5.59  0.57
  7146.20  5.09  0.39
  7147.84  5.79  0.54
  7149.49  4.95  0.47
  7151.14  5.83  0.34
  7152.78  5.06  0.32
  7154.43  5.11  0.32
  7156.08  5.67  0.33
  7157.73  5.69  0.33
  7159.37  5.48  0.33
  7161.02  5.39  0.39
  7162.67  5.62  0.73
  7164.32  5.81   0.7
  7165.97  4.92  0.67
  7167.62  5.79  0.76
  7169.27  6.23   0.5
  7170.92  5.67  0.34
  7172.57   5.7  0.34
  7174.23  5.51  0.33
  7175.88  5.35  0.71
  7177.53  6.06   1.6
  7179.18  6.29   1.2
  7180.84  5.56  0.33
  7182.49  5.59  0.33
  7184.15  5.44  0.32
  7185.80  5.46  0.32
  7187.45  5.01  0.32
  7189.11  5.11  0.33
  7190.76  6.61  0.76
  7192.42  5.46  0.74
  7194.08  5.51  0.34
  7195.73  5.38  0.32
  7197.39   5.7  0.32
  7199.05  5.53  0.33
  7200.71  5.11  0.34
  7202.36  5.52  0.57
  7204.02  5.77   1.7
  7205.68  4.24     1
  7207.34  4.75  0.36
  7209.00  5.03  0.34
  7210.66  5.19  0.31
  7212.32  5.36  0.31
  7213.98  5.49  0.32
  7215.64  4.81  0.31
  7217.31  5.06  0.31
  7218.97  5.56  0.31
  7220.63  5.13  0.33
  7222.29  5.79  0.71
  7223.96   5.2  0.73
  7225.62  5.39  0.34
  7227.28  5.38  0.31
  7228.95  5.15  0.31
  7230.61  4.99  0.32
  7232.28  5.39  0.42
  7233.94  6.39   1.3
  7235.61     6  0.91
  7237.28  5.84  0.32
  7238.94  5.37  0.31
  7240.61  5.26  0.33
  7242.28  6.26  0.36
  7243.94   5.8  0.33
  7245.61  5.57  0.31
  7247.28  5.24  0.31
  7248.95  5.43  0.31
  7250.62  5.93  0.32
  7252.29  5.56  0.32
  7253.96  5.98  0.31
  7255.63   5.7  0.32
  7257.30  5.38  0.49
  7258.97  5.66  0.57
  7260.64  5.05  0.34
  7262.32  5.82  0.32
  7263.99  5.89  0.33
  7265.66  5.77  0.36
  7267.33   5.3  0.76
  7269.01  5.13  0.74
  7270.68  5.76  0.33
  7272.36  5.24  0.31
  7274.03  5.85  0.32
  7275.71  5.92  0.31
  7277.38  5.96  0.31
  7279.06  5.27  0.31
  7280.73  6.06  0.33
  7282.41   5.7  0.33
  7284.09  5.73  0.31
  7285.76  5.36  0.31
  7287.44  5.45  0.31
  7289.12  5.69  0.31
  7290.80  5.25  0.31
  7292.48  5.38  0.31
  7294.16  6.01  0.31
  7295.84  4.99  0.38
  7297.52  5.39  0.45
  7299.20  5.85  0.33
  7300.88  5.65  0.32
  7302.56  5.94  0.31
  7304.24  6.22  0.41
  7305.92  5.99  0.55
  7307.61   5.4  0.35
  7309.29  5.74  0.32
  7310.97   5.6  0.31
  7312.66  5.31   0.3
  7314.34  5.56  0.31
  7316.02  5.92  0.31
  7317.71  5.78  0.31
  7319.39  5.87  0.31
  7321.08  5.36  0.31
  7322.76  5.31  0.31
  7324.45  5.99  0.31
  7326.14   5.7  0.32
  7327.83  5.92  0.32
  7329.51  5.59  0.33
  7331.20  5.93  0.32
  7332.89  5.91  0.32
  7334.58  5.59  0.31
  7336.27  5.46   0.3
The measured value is 1.60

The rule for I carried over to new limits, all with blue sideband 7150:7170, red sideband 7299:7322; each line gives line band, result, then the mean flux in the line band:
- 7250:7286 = 0.2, 5.64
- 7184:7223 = 1.8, 5.33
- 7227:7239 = 0.1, 5.58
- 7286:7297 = 0.5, 5.45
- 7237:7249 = 0.1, 5.6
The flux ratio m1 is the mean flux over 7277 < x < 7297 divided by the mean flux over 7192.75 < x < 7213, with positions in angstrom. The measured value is 1.1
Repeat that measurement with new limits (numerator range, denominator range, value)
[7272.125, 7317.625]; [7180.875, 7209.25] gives 1.05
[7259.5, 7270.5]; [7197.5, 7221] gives 1.06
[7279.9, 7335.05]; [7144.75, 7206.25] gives 1.03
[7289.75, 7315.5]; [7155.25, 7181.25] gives 0.99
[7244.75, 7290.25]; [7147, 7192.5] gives 1.00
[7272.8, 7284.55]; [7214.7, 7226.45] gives 1.09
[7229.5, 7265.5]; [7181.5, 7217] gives 1.06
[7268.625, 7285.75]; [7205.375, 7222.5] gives 1.10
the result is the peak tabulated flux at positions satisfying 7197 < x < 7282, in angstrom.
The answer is 6.39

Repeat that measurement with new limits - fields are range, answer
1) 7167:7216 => 6.61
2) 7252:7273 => 5.98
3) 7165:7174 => 6.23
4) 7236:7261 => 6.26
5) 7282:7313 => 6.22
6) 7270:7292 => 6.06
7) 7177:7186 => 6.29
